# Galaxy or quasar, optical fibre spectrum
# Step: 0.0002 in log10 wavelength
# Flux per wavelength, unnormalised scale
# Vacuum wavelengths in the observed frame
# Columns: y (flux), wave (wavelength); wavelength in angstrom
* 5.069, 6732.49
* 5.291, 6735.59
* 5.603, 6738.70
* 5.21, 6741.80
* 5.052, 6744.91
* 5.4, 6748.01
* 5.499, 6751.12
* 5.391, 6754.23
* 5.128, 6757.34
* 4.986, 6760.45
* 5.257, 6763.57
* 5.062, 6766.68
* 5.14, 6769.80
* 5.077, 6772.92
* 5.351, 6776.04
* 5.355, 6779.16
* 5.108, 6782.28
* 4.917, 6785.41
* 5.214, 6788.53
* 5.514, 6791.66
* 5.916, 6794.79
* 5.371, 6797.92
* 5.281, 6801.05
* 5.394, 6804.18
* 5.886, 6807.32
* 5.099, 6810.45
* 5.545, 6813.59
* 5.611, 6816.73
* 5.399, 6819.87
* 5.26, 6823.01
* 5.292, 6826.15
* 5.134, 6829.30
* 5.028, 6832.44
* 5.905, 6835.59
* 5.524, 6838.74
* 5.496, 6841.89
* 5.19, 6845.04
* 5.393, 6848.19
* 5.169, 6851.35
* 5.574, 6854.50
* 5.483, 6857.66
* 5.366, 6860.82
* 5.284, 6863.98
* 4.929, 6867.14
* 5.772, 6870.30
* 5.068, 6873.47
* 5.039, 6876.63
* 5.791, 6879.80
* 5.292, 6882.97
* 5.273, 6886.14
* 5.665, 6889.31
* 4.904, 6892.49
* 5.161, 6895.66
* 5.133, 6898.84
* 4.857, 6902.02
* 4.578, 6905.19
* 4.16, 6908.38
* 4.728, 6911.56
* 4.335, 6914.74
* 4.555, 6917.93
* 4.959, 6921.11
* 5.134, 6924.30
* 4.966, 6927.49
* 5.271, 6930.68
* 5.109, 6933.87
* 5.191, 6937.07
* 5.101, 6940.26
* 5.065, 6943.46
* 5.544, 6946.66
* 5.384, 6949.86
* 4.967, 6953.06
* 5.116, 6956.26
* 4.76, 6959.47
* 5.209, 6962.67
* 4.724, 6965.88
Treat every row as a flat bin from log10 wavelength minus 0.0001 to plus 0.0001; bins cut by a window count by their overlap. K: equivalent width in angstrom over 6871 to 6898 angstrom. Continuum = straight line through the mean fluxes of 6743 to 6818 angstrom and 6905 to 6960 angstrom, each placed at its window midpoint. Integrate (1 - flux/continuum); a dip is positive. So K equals -1.17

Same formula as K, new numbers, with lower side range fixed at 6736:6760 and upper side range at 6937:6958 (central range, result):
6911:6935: 1.5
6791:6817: -1.1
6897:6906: 0.6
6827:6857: -0.7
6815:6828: -0.3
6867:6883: -0.4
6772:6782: 0.1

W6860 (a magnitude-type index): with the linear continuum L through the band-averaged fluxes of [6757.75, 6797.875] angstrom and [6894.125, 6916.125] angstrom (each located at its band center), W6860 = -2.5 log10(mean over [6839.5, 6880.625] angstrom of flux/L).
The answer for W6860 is -0.095 mag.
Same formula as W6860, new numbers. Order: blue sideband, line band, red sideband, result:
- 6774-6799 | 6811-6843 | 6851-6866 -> -0.01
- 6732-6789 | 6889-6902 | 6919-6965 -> 0.00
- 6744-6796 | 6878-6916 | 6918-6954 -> 0.04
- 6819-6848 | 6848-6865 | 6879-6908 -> -0.02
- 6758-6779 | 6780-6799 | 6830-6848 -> -0.02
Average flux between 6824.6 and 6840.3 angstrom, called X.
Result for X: 5.38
